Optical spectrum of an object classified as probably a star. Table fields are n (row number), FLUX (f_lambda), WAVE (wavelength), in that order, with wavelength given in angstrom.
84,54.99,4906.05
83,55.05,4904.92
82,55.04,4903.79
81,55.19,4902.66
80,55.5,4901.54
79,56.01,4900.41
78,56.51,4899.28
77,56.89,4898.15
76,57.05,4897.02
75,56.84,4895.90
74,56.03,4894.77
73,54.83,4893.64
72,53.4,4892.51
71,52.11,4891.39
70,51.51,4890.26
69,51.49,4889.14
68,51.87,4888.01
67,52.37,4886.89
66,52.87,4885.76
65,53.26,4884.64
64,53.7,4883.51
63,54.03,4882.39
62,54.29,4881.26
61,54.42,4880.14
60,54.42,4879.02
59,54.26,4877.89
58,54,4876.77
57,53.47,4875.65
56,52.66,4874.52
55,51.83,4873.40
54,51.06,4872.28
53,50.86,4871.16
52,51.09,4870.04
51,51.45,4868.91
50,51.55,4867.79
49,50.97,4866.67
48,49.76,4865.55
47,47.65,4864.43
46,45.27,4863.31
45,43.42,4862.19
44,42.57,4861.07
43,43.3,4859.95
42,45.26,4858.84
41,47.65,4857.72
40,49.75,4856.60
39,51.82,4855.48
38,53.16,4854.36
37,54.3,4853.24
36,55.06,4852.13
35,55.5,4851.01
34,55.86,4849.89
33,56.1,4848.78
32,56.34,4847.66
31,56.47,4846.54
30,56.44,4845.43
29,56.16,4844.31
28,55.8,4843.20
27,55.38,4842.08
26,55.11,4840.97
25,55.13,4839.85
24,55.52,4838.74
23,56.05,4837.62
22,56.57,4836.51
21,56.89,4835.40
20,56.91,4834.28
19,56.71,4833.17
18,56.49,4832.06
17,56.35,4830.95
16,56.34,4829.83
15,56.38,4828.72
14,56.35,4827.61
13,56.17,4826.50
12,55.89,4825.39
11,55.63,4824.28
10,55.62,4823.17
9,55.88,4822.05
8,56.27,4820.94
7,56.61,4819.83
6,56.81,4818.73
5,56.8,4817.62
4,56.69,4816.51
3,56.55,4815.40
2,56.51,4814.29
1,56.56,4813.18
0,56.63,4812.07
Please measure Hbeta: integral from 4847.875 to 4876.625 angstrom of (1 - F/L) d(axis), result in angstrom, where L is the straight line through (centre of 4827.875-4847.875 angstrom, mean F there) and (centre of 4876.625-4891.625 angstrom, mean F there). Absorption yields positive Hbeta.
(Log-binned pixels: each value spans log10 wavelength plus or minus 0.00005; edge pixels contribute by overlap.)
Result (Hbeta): 2.1 angstrom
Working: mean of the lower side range 56.2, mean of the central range 50.6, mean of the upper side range 53.2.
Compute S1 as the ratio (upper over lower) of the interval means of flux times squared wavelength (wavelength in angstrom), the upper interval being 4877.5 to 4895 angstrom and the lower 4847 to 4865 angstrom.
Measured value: 1.1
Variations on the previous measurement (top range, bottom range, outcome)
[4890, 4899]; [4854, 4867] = 1.18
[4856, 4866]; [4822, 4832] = 0.83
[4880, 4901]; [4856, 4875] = 1.13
